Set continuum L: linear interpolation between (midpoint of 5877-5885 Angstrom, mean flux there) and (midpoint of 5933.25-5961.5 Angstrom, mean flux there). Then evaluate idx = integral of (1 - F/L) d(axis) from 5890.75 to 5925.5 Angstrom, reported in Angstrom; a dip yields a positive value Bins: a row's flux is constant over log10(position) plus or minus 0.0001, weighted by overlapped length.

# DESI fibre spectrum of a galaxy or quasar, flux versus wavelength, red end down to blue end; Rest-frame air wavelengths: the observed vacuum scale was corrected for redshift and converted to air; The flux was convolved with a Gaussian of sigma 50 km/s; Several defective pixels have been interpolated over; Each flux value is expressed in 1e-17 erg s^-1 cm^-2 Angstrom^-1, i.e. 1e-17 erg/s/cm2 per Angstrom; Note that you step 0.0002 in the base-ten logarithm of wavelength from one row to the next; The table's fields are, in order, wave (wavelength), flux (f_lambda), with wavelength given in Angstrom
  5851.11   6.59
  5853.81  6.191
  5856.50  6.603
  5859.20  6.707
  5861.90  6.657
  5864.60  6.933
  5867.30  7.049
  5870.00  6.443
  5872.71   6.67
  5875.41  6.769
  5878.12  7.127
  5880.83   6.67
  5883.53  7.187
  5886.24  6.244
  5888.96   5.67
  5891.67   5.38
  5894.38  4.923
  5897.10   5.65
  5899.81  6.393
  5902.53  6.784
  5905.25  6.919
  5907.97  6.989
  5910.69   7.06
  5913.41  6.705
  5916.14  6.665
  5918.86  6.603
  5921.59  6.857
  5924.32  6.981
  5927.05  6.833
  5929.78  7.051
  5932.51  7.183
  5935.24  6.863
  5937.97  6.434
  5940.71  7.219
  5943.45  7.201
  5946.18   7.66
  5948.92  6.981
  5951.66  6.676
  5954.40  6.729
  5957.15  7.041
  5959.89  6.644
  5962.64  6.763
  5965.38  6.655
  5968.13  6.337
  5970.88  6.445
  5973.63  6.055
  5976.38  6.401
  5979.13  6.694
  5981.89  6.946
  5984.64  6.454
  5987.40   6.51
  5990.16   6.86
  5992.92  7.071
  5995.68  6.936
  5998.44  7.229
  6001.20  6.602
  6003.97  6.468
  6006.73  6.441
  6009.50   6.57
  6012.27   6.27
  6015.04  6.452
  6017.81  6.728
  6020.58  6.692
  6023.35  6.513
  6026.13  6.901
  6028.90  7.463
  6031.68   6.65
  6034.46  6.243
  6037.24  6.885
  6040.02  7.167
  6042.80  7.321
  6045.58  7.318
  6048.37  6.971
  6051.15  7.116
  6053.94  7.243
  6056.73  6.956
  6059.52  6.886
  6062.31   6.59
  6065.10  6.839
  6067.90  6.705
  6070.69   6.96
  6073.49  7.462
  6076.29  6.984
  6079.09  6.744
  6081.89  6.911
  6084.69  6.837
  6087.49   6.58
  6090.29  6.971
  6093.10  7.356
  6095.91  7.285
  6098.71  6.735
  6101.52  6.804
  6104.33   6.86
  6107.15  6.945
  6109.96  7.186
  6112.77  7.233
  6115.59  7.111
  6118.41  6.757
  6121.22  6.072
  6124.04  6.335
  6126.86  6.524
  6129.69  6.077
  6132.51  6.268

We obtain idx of 2.5 Angstrom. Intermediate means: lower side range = 6.99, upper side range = 6.95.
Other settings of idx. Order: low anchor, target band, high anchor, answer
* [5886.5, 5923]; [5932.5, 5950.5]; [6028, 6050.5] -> -1.48 Angstrom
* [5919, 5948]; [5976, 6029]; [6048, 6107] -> 2.12 Angstrom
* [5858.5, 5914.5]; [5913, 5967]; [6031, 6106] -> -2.00 Angstrom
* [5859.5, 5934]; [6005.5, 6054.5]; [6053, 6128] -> -0.19 Angstrom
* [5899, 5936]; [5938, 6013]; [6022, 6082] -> 1.75 Angstrom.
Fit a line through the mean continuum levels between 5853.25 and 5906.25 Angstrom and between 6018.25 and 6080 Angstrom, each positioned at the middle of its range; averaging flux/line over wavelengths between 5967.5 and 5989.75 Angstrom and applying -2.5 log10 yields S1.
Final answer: 0.038 mag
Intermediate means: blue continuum 6.45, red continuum 6.94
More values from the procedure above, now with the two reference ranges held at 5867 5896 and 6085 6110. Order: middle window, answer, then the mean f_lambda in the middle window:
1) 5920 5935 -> -0.080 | 6.97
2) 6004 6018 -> 0.039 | 6.47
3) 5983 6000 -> -0.031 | 6.84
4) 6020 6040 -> -0.005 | 6.79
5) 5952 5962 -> -0.037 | 6.78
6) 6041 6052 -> -0.059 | 7.19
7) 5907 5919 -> -0.064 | 6.82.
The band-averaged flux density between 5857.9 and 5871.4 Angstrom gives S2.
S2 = 6.76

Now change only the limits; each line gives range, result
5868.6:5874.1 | 6.56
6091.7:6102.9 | 7.05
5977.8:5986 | 6.7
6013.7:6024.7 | 6.6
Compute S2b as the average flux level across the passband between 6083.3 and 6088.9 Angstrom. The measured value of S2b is 6.72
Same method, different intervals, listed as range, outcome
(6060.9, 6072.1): 6.77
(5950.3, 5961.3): 6.77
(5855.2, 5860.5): 6.65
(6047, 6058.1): 7.07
